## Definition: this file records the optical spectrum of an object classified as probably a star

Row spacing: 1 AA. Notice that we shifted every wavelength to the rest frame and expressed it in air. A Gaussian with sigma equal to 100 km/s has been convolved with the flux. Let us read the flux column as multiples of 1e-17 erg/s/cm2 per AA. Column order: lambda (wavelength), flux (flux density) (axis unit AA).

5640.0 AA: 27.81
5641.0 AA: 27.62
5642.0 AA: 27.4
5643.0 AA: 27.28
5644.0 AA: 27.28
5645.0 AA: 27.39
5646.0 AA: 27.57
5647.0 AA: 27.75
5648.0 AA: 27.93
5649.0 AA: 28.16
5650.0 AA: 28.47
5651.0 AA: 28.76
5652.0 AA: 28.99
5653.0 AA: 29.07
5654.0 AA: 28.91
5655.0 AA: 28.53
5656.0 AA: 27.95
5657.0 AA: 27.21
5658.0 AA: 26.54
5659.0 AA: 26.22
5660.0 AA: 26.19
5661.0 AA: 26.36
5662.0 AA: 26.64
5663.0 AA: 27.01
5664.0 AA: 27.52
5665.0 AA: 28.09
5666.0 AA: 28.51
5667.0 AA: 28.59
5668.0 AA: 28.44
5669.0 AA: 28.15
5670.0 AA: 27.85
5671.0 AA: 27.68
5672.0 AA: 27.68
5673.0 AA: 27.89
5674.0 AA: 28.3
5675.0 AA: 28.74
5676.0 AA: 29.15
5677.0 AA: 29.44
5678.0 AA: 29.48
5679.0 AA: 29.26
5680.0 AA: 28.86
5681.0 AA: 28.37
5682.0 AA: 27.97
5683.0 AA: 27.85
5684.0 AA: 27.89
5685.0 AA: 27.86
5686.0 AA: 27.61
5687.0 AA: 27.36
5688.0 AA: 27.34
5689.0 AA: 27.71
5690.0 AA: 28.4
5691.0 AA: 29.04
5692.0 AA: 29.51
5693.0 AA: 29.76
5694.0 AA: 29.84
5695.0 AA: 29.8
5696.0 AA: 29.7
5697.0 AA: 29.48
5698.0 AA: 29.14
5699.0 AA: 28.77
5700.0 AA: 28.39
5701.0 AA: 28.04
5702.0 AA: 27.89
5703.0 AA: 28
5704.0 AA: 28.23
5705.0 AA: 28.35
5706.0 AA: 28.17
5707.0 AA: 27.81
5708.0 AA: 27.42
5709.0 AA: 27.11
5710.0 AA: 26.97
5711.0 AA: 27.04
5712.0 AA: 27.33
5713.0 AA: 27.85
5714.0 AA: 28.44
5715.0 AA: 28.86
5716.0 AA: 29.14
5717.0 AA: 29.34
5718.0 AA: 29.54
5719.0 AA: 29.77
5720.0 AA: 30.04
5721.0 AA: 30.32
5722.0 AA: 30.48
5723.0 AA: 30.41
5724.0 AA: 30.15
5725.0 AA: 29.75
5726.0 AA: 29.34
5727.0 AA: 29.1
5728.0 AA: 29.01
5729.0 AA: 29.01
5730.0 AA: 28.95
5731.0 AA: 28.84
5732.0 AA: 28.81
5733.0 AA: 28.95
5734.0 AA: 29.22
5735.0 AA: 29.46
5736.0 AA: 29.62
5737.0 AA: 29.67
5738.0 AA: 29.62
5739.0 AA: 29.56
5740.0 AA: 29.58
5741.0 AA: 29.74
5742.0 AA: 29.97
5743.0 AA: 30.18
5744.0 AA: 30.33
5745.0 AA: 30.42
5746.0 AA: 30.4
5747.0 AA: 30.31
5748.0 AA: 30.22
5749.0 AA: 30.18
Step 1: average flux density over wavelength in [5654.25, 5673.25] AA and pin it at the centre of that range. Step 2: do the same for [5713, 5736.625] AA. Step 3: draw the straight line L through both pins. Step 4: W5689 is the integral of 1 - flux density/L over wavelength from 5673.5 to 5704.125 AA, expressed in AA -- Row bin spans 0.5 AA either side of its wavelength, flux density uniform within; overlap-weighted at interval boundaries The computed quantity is -0.4 AA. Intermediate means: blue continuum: 27.5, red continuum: 29.4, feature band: 28.6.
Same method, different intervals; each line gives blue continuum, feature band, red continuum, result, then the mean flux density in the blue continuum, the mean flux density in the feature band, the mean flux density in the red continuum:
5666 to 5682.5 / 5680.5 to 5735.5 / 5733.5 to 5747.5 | 0.9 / 28.5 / 28.7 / 29.9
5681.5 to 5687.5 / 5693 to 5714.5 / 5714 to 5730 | 0.3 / 27.8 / 28.3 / 29.6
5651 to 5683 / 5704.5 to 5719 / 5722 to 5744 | 0.4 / 28.1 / 28.2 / 29.5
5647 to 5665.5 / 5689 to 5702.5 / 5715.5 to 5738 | -0.1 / 27.7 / 29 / 29.5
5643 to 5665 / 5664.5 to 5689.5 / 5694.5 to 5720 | -0.2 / 27.6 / 28.2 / 28.5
